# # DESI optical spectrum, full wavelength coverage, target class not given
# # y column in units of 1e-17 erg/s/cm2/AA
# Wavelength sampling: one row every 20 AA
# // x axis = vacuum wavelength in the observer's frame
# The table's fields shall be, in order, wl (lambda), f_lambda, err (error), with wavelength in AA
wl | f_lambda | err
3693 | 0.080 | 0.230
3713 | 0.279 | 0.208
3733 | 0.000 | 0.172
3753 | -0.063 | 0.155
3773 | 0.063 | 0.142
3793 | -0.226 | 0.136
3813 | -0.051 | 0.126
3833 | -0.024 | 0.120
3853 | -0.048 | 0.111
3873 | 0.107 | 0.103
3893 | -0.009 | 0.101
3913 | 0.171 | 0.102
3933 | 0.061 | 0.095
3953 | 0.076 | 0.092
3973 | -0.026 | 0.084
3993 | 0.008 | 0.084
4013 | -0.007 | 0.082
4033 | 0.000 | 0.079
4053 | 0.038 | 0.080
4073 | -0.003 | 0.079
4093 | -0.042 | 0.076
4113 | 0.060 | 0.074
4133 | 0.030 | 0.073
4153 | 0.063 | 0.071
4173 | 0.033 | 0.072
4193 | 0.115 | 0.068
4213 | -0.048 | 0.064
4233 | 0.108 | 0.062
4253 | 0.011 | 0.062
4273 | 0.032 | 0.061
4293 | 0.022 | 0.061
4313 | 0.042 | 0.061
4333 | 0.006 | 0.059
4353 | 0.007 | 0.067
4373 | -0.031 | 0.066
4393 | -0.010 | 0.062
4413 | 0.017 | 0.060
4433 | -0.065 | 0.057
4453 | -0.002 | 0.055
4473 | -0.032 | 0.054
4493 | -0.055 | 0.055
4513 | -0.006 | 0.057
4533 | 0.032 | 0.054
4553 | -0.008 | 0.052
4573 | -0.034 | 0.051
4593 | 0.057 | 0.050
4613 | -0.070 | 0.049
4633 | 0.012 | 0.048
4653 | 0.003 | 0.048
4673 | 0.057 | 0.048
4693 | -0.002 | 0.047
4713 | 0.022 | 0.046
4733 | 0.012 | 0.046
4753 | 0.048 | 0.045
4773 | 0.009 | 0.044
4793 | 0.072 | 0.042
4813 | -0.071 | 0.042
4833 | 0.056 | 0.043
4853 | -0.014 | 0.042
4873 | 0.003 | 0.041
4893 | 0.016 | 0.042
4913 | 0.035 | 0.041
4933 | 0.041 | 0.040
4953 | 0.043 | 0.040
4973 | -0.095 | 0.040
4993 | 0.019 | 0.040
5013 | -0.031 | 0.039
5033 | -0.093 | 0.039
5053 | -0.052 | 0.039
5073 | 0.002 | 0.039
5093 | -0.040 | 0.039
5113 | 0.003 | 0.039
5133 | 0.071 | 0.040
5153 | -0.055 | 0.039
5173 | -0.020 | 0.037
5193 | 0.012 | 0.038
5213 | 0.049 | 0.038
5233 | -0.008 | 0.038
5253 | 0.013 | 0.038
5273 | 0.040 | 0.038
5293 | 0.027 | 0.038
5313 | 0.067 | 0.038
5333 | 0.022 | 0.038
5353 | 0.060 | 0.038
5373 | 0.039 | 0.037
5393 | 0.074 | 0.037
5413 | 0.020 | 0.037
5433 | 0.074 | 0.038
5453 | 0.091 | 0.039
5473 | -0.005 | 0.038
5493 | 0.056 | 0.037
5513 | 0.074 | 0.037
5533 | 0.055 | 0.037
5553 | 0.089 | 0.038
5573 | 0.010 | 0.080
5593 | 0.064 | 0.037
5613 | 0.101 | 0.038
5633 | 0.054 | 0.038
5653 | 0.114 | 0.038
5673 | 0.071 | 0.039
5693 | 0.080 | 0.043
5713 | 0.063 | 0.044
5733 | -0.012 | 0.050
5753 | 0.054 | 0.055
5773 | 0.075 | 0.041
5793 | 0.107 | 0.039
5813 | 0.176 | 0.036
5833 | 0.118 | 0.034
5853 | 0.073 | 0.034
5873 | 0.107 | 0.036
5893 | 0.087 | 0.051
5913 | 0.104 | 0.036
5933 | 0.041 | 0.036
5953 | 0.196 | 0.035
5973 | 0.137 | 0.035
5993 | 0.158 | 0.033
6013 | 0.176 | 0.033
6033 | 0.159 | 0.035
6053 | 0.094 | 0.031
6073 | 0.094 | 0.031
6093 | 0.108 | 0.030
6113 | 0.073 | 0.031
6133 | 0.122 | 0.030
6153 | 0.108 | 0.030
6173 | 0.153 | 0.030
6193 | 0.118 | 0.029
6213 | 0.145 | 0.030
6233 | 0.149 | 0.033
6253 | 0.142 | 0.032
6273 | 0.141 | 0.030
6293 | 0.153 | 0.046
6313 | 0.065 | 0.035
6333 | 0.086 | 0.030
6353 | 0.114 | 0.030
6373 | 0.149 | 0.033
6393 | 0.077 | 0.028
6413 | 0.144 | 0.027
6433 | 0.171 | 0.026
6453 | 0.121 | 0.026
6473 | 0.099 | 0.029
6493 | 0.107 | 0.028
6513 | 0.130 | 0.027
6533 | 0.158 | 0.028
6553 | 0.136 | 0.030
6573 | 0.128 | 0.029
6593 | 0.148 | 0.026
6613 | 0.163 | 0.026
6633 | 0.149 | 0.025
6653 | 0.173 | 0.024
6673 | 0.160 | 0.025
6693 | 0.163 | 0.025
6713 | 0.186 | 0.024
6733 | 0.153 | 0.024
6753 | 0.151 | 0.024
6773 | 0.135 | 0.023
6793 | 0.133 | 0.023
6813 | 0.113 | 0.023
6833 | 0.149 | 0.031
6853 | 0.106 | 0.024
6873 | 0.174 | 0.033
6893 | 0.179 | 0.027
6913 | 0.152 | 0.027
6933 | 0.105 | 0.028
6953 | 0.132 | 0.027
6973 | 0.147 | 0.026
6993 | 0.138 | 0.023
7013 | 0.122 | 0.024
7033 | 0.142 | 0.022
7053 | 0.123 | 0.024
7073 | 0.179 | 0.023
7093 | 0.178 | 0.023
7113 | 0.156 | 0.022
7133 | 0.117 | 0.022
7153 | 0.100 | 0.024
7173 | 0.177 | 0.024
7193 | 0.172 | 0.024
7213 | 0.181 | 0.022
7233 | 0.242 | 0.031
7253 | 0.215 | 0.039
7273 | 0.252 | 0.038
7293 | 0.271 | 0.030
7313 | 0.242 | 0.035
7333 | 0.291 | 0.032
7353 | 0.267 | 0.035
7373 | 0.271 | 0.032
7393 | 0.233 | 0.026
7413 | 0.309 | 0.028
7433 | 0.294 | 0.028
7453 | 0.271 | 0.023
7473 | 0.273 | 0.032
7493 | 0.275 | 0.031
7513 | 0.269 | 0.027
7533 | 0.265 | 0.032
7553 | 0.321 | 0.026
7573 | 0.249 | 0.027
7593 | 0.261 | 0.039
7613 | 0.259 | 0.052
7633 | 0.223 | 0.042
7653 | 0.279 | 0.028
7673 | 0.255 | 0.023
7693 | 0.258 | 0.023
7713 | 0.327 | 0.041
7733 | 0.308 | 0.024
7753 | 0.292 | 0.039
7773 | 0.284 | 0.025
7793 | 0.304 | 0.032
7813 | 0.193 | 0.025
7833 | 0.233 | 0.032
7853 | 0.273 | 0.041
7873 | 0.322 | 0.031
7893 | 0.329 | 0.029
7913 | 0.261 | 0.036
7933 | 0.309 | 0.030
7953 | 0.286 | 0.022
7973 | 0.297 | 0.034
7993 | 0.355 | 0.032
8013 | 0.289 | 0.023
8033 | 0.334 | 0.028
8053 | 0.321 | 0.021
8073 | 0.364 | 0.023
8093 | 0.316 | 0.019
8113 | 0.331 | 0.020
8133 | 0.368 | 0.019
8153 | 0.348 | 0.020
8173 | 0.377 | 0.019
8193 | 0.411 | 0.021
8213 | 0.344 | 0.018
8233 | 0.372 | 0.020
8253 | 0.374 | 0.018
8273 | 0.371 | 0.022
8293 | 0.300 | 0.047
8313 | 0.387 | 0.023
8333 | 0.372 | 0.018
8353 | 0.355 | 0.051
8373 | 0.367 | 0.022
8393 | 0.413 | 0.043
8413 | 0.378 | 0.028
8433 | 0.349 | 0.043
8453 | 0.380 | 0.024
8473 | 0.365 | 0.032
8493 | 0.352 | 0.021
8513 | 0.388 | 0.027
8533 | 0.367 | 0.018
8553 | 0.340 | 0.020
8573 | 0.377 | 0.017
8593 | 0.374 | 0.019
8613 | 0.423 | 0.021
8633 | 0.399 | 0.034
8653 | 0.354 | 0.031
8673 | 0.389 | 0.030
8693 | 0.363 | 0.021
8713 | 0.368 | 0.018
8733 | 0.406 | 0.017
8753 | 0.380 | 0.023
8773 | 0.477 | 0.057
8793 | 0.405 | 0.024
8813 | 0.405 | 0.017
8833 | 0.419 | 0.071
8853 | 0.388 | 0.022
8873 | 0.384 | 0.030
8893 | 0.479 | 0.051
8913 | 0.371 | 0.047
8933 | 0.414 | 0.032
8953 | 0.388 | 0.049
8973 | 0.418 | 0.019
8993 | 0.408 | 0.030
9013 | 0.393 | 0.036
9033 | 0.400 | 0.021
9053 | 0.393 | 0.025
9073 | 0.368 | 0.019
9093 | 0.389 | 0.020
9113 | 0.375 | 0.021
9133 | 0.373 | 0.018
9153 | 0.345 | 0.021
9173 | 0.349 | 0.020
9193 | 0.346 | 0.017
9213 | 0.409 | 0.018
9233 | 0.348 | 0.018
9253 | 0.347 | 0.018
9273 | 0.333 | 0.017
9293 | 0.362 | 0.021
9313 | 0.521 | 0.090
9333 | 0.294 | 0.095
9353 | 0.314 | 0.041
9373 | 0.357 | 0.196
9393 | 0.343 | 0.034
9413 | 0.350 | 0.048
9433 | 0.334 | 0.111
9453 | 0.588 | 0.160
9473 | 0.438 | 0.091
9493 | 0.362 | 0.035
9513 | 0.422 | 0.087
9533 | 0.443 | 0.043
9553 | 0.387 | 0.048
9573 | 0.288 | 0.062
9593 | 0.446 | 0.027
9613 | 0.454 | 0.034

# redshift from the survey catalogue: 0.82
